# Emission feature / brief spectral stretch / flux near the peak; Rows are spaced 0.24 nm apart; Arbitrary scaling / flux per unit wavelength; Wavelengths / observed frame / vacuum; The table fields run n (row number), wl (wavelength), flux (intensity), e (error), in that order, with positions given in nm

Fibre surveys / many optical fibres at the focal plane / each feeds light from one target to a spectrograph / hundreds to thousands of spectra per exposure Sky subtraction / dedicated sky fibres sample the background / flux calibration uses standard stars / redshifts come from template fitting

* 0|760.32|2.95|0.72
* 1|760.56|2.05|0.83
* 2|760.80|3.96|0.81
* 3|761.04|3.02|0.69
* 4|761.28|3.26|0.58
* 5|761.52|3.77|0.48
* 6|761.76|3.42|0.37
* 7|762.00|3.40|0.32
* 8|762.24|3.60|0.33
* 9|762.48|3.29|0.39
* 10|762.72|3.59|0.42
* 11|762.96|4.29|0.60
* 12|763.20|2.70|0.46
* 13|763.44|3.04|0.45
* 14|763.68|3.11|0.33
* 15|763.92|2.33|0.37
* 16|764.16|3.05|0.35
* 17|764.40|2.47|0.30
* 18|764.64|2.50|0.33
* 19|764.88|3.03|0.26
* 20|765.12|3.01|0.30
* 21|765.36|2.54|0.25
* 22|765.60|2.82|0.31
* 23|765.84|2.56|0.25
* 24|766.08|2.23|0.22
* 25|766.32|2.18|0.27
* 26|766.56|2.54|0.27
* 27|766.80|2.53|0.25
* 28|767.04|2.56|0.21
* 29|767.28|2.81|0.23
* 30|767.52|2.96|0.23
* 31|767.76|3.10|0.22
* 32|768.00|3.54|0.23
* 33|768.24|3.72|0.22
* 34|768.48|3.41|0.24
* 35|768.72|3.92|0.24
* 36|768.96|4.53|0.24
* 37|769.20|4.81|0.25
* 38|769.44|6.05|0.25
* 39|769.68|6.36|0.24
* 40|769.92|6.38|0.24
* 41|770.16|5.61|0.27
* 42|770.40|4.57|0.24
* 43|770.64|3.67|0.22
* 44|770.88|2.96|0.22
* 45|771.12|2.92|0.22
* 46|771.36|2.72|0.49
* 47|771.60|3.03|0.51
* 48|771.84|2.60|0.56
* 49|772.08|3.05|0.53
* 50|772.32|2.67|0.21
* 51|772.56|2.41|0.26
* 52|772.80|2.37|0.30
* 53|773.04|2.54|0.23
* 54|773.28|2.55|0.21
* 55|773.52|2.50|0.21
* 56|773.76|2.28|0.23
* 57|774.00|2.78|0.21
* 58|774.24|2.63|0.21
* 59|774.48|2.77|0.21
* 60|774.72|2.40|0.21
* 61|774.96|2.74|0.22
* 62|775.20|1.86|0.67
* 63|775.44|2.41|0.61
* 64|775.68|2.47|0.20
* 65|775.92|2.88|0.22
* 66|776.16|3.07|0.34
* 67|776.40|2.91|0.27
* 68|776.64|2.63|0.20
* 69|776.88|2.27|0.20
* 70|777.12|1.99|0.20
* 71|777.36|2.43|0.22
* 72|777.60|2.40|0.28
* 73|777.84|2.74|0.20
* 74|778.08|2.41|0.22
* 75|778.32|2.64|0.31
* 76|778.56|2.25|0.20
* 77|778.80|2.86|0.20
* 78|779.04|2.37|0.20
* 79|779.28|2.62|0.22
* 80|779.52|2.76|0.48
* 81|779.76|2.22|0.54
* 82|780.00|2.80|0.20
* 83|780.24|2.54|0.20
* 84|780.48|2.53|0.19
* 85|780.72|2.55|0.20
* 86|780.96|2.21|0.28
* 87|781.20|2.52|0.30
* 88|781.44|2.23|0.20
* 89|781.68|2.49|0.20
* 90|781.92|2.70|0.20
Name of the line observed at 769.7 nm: [O III]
